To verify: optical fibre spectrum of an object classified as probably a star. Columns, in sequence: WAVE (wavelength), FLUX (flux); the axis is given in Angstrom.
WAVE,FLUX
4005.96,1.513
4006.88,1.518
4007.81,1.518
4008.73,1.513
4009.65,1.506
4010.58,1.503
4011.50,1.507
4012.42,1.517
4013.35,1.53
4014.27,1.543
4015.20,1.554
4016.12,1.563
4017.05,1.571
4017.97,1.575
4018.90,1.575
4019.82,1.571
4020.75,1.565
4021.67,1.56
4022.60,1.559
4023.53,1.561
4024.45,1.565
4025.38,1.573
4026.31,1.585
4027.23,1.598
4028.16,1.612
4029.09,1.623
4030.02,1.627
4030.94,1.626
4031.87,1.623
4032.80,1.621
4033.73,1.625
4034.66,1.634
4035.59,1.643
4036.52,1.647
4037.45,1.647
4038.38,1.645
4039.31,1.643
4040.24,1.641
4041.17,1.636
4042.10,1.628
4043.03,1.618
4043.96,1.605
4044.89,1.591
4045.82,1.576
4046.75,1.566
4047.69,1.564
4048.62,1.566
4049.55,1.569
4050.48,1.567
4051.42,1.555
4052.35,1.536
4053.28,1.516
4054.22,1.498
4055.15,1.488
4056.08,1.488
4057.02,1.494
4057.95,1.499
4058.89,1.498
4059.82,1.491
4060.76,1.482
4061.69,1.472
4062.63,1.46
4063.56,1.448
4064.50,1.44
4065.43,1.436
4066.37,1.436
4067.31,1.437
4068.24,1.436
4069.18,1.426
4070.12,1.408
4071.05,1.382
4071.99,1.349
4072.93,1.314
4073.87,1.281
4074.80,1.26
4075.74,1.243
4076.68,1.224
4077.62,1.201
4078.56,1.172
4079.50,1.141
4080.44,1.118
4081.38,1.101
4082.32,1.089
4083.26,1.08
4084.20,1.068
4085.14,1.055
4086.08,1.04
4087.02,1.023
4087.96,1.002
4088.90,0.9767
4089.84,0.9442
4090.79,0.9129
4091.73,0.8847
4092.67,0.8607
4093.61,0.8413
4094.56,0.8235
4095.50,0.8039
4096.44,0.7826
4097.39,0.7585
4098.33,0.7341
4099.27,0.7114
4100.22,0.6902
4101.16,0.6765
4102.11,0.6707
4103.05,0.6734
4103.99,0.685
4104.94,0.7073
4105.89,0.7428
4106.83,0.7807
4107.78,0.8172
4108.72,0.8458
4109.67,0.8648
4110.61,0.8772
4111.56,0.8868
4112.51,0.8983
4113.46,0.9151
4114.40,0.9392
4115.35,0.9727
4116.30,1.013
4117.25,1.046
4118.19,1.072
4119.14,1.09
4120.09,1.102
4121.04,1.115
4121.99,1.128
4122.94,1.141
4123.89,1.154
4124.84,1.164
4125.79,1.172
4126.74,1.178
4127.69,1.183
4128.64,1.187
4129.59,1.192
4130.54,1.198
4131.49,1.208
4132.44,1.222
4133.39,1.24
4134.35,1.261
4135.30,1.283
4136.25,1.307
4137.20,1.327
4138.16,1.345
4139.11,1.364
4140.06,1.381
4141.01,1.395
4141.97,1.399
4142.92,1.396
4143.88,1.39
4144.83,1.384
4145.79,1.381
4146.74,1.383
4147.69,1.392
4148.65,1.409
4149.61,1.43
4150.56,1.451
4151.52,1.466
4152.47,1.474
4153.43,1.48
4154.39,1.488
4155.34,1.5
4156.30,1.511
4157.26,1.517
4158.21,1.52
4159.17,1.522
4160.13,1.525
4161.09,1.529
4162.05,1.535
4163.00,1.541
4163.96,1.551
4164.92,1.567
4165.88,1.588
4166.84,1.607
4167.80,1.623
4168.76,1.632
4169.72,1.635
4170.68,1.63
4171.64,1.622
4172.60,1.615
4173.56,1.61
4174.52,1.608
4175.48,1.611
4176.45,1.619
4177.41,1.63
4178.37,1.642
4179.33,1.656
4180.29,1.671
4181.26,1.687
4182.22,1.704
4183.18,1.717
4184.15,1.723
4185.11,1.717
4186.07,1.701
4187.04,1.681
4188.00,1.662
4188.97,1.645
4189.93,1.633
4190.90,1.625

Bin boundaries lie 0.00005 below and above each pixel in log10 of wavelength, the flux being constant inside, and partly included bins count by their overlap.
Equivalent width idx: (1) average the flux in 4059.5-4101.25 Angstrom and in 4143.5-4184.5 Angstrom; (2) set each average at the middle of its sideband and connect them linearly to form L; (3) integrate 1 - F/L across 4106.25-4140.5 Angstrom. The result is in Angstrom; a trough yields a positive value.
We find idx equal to 6.28 Angstrom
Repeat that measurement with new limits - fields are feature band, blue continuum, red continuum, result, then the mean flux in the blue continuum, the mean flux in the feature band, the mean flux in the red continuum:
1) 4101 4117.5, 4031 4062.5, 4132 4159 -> 7.1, 1.57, 0.834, 1.4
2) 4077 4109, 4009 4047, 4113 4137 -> 9.9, 1.59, 0.896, 1.14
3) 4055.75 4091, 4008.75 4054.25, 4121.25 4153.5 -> 4.8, 1.58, 1.27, 1.3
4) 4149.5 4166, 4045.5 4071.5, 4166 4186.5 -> 1.2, 1.49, 1.51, 1.65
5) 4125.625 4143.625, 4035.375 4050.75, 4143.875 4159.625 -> 2.4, 1.61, 1.28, 1.46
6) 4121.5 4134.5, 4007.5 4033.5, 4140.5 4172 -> 2.8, 1.57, 1.19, 1.5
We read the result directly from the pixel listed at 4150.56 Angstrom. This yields 1.451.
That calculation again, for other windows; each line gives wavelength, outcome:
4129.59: 1.192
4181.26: 1.687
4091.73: 0.8847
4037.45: 1.647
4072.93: 1.314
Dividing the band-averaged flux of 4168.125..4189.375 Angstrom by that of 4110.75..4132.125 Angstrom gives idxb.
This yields 1.5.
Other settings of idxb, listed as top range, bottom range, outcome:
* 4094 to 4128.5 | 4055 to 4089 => 0.70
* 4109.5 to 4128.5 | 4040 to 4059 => 0.68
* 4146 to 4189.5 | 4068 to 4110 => 1.60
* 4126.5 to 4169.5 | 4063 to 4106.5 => 1.34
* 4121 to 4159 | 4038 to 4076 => 0.89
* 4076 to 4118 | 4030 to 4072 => 0.59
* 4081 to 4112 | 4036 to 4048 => 0.53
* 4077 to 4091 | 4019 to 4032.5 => 0.67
